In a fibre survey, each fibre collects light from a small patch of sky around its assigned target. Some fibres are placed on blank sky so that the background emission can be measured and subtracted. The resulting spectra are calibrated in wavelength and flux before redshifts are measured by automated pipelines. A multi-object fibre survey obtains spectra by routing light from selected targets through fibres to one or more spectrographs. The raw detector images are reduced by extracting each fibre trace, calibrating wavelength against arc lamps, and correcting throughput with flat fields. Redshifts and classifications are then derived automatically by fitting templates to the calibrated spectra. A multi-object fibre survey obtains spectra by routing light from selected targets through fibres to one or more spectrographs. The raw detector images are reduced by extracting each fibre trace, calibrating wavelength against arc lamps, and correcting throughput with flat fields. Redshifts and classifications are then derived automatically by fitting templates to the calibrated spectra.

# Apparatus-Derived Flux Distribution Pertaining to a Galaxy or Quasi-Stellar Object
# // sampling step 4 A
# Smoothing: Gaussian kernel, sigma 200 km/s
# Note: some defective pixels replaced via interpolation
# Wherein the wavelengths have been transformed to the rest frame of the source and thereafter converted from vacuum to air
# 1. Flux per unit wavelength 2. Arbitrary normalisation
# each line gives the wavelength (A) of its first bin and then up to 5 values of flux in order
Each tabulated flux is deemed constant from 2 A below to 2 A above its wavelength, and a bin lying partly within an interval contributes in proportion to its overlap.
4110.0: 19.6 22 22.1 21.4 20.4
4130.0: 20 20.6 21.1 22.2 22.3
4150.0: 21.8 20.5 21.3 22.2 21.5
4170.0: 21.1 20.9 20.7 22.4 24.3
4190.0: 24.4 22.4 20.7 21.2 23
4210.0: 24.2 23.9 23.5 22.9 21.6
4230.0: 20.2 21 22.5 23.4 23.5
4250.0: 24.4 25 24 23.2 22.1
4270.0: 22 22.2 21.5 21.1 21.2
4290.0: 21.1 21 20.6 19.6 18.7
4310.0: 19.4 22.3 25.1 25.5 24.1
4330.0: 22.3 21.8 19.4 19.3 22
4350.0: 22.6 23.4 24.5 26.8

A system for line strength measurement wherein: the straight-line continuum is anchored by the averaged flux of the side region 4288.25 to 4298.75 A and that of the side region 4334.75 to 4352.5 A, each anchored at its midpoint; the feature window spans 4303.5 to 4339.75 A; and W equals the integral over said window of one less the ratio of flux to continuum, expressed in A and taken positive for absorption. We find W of -1.9 A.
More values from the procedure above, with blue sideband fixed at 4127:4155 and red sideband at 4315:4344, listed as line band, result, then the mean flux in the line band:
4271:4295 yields 0.8 A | 21.4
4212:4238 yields -0.5 A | 22.2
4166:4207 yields -1.0 A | 22.1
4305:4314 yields 1.0 A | 19.8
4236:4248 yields -0.7 A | 23.1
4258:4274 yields -0.4 A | 22.6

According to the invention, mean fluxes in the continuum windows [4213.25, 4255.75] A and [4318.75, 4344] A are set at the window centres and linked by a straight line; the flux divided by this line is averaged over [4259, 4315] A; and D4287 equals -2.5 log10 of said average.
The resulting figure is 0.07 mag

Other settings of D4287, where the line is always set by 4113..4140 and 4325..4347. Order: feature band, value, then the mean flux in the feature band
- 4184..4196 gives -0.124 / 23.7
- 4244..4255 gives -0.144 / 24.2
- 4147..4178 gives -0.011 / 21.3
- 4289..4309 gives 0.062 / 20.1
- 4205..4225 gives -0.110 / 23.4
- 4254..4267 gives -0.109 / 23.5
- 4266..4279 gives -0.036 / 22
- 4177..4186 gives -0.056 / 22.3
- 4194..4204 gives -0.005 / 21.2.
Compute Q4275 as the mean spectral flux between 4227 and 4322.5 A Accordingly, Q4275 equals 22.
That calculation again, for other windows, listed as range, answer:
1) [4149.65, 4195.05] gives 22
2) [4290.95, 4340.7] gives 21.6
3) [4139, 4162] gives 21.6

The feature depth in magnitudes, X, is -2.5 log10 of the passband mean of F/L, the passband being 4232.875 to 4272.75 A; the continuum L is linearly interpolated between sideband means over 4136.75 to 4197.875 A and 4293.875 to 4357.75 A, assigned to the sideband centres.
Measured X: -0.06 mag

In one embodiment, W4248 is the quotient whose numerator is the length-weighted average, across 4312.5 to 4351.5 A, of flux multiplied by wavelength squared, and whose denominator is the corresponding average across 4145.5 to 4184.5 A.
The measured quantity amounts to 1.13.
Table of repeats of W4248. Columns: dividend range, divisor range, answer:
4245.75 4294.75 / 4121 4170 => 1.12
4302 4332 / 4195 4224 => 1.03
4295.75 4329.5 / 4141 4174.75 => 1.10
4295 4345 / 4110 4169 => 1.10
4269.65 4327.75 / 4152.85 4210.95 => 1.04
